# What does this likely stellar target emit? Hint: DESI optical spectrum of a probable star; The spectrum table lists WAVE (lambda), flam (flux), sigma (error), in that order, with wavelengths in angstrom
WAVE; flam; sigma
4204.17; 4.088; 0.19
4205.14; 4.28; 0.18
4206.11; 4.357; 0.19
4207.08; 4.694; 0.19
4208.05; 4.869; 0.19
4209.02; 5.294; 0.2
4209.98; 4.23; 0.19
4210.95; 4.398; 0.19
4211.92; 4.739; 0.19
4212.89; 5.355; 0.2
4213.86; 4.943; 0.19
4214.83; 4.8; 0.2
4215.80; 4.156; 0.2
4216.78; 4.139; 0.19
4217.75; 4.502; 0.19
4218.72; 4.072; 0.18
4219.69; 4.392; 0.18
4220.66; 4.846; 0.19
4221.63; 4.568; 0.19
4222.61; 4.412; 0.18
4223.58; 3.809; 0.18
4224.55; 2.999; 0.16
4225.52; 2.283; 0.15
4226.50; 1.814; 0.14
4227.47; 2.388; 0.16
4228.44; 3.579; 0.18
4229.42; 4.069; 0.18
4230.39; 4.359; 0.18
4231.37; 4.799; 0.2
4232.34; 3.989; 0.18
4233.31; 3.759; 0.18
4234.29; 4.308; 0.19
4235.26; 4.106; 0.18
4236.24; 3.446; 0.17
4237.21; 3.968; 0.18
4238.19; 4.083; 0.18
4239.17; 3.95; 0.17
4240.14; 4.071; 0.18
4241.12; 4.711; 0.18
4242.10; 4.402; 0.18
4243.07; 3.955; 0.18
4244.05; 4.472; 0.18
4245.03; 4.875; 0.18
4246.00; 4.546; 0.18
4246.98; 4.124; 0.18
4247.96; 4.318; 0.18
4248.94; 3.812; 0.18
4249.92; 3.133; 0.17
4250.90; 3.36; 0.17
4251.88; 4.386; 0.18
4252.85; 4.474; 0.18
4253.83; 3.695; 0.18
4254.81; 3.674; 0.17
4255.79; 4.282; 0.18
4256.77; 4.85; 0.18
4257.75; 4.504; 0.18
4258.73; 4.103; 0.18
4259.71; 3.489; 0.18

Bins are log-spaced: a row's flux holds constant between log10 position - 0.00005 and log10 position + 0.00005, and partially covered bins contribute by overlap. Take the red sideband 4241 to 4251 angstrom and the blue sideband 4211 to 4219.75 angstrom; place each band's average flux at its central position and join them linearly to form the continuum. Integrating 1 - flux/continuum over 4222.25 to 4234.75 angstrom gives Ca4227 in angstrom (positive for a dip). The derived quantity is 2.3 angstrom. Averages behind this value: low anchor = 4.56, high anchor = 4.16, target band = 3.57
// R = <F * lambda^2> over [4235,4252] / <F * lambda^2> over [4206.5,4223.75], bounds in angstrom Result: 0.90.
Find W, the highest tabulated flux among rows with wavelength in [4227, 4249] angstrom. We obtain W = 4.875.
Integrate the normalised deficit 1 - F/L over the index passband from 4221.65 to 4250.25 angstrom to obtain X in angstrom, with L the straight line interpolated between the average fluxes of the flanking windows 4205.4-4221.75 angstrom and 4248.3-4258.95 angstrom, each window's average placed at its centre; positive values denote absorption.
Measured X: 2.5 angstrom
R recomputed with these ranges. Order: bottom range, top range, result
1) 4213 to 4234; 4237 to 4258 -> 1.06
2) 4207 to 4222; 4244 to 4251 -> 0.90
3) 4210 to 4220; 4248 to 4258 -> 0.90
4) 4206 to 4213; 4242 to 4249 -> 0.93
